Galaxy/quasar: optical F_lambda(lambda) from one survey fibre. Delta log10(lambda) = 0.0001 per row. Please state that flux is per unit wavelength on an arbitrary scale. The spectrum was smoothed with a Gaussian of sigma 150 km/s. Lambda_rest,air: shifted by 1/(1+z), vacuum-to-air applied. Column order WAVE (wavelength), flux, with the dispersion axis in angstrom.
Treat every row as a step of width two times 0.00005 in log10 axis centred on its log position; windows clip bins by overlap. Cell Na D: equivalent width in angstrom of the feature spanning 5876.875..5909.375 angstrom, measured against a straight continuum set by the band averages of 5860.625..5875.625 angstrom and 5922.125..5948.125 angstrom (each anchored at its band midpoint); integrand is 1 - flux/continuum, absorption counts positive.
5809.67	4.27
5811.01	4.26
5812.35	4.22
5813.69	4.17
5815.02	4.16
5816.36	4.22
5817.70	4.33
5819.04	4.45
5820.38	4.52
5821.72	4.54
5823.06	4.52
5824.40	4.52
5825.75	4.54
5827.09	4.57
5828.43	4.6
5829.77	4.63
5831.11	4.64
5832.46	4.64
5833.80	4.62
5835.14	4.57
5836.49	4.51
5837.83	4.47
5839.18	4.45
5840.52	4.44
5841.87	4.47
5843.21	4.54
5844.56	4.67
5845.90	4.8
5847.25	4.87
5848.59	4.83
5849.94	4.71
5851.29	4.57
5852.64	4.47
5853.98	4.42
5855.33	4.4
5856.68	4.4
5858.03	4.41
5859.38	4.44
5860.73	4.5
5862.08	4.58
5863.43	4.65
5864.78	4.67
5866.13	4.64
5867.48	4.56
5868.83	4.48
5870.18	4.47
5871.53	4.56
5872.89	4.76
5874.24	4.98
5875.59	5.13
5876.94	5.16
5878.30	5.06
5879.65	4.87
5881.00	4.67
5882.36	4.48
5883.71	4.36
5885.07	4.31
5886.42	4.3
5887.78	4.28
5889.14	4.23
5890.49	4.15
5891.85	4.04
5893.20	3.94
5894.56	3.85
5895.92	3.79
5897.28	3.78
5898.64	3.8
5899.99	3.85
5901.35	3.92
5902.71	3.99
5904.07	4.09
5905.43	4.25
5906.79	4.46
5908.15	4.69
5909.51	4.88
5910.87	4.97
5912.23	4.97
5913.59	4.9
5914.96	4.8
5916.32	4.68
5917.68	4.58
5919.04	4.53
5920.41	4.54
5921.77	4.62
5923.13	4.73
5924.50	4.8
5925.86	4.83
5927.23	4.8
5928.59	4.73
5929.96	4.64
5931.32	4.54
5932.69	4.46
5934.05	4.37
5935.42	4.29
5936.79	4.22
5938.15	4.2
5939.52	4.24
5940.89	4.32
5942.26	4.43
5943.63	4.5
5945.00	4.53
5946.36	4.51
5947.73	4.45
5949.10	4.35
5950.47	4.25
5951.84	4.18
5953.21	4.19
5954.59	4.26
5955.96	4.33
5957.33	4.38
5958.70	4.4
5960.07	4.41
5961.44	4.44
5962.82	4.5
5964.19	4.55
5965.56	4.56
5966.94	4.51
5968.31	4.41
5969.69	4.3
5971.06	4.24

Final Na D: 2.4 angstrom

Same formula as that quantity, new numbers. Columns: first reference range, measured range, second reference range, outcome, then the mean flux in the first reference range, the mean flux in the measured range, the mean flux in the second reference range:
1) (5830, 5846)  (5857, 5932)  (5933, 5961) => -0.9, 4.56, 4.5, 4.34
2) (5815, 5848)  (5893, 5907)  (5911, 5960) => 1.7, 4.54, 3.96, 4.51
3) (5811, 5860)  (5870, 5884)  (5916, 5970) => -1.0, 4.51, 4.8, 4.46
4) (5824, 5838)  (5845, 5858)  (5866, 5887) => 0.1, 4.58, 4.6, 4.68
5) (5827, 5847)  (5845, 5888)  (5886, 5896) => -3.2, 4.58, 4.62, 4.08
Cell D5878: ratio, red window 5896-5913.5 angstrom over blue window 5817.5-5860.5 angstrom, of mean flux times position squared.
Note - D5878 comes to 1.0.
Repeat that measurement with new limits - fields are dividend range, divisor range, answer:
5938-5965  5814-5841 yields 1.02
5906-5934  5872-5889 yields 1.02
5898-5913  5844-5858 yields 0.96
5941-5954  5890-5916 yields 1.04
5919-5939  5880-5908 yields 1.11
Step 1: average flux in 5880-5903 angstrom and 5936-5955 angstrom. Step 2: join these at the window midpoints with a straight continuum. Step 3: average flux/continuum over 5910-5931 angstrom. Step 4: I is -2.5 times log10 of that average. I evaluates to -0.12 mag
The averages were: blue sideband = 4.11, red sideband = 4.33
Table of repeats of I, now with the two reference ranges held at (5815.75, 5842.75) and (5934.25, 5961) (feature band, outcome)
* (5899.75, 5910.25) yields 0.03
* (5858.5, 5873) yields -0.02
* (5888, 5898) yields 0.11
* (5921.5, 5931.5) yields -0.08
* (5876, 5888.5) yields -0.04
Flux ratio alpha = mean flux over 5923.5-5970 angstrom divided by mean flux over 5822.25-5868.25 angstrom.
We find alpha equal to 1.0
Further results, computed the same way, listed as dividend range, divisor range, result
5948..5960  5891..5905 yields 1.10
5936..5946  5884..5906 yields 1.08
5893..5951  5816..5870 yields 0.97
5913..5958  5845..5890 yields 0.97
